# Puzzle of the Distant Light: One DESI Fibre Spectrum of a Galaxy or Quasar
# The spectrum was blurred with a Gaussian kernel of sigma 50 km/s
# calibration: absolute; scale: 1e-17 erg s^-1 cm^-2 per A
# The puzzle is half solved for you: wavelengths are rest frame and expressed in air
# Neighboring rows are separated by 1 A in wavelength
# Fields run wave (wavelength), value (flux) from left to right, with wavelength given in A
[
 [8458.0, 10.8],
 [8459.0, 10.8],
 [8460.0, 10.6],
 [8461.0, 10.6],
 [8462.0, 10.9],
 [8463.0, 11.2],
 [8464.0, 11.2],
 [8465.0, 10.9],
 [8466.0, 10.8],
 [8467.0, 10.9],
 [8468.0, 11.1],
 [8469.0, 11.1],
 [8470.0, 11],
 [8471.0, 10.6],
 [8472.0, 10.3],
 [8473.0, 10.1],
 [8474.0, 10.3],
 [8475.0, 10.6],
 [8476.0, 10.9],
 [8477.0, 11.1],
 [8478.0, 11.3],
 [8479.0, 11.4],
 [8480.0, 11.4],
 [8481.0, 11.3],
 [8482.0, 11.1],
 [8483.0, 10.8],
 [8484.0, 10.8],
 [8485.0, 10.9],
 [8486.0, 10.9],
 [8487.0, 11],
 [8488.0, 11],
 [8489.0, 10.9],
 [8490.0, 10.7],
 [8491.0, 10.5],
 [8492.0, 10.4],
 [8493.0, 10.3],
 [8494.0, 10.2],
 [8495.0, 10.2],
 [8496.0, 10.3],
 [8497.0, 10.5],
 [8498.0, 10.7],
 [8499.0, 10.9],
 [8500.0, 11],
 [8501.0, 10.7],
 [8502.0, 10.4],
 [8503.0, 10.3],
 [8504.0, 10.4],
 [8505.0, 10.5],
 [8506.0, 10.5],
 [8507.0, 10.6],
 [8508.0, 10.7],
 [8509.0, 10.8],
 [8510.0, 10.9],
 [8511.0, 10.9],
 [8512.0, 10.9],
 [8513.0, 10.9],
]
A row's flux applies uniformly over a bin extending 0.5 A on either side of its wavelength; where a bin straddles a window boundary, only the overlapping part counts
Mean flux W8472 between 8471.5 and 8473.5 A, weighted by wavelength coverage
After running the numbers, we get 10.2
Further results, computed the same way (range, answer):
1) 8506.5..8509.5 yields 10.7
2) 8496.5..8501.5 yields 10.8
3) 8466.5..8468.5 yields 11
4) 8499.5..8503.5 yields 10.6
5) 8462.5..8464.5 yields 11.2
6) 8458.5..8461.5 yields 10.7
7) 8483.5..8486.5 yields 10.9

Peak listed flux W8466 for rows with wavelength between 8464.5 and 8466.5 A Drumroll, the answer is 10.9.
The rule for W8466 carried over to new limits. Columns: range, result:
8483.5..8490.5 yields 11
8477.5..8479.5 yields 11.4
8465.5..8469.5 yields 11.1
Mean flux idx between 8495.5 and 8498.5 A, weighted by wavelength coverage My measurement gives 10.5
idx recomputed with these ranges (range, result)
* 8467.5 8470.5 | 11.1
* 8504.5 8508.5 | 10.6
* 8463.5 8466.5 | 11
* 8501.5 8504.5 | 10.4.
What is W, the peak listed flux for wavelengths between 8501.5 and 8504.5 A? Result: 10.4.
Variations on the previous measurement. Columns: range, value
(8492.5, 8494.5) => 10.3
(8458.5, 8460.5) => 10.8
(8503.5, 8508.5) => 10.7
